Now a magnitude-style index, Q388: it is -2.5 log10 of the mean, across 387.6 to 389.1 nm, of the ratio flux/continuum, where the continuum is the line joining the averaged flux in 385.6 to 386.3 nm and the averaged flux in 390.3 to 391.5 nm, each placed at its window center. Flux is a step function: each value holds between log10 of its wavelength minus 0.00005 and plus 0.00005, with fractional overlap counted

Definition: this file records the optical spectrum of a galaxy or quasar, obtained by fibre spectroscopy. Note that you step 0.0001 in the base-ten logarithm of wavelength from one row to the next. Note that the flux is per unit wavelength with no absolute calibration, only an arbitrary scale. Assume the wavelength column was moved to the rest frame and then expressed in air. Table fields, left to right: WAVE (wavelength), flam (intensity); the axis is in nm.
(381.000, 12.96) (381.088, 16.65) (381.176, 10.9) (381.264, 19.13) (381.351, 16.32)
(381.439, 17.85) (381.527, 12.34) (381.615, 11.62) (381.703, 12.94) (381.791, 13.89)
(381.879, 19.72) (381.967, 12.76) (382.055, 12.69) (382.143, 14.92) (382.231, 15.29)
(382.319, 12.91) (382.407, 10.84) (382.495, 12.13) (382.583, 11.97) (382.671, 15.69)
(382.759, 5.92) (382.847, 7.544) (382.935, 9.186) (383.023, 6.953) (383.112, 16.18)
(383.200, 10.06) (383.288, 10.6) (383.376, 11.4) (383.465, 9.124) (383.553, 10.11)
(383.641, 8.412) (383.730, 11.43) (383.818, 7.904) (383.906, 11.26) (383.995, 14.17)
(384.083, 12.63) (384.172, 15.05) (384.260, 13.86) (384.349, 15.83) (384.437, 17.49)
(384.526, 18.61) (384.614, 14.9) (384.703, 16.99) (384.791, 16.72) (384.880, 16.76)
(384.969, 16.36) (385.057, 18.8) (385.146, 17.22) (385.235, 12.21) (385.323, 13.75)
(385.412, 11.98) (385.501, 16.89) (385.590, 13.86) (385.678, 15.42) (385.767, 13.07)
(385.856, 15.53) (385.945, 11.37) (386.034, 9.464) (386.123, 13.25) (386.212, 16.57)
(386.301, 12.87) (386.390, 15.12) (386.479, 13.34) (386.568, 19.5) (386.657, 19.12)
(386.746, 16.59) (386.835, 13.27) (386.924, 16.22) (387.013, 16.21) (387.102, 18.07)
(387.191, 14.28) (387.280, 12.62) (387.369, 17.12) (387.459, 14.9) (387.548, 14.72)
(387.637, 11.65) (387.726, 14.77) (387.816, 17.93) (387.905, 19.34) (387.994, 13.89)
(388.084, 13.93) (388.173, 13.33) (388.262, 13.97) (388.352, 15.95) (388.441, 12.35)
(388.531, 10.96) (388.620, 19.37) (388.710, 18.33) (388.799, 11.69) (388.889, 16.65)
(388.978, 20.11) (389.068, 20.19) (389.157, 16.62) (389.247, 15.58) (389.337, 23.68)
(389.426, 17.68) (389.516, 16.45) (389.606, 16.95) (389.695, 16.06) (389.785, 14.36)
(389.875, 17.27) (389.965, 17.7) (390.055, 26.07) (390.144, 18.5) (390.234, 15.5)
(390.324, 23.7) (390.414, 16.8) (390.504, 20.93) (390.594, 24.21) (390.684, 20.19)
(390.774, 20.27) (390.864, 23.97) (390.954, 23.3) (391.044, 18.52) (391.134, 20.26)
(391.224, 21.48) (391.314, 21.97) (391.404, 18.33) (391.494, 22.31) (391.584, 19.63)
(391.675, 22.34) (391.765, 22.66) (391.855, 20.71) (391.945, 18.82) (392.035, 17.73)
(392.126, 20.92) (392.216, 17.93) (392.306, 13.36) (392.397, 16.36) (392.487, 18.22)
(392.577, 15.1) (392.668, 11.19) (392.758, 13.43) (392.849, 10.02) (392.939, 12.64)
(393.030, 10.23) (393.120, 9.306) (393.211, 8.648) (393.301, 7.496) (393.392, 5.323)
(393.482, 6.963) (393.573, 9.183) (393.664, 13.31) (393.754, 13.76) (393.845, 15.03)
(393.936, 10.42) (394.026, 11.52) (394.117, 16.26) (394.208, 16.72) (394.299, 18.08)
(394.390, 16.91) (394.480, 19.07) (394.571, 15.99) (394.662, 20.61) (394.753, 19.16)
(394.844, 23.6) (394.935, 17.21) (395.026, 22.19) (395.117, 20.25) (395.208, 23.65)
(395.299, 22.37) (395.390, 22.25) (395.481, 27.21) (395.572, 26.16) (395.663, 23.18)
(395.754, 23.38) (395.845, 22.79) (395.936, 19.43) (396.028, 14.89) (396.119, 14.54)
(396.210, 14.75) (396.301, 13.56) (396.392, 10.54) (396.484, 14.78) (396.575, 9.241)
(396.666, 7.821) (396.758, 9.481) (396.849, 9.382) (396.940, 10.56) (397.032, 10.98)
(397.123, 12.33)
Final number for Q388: 0.110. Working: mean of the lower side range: 13.5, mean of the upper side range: 21.1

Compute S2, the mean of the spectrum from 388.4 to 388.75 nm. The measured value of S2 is 15.2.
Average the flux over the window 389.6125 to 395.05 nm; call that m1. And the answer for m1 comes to 17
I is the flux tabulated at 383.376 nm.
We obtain 11.4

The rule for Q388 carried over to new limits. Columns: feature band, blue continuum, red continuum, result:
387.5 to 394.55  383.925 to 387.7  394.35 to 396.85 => 0.011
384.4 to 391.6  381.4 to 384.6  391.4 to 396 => -0.149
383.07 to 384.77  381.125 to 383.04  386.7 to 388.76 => 0.059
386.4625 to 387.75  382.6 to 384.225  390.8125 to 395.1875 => -0.198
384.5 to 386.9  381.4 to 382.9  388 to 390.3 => -0.020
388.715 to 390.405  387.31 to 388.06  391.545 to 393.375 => -0.177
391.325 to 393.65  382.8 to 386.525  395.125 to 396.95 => 0.076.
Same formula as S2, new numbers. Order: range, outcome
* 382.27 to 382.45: 12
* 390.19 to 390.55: 19.2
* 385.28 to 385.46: 12.9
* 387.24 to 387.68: 14.2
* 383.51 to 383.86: 9.47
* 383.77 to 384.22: 12.2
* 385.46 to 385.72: 15.4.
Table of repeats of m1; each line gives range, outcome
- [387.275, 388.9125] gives 14.9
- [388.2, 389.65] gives 16.6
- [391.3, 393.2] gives 16.6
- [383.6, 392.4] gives 16.6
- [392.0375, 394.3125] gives 12.9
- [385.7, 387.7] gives 14.8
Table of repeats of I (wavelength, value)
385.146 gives 17.22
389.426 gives 17.68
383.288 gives 10.6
